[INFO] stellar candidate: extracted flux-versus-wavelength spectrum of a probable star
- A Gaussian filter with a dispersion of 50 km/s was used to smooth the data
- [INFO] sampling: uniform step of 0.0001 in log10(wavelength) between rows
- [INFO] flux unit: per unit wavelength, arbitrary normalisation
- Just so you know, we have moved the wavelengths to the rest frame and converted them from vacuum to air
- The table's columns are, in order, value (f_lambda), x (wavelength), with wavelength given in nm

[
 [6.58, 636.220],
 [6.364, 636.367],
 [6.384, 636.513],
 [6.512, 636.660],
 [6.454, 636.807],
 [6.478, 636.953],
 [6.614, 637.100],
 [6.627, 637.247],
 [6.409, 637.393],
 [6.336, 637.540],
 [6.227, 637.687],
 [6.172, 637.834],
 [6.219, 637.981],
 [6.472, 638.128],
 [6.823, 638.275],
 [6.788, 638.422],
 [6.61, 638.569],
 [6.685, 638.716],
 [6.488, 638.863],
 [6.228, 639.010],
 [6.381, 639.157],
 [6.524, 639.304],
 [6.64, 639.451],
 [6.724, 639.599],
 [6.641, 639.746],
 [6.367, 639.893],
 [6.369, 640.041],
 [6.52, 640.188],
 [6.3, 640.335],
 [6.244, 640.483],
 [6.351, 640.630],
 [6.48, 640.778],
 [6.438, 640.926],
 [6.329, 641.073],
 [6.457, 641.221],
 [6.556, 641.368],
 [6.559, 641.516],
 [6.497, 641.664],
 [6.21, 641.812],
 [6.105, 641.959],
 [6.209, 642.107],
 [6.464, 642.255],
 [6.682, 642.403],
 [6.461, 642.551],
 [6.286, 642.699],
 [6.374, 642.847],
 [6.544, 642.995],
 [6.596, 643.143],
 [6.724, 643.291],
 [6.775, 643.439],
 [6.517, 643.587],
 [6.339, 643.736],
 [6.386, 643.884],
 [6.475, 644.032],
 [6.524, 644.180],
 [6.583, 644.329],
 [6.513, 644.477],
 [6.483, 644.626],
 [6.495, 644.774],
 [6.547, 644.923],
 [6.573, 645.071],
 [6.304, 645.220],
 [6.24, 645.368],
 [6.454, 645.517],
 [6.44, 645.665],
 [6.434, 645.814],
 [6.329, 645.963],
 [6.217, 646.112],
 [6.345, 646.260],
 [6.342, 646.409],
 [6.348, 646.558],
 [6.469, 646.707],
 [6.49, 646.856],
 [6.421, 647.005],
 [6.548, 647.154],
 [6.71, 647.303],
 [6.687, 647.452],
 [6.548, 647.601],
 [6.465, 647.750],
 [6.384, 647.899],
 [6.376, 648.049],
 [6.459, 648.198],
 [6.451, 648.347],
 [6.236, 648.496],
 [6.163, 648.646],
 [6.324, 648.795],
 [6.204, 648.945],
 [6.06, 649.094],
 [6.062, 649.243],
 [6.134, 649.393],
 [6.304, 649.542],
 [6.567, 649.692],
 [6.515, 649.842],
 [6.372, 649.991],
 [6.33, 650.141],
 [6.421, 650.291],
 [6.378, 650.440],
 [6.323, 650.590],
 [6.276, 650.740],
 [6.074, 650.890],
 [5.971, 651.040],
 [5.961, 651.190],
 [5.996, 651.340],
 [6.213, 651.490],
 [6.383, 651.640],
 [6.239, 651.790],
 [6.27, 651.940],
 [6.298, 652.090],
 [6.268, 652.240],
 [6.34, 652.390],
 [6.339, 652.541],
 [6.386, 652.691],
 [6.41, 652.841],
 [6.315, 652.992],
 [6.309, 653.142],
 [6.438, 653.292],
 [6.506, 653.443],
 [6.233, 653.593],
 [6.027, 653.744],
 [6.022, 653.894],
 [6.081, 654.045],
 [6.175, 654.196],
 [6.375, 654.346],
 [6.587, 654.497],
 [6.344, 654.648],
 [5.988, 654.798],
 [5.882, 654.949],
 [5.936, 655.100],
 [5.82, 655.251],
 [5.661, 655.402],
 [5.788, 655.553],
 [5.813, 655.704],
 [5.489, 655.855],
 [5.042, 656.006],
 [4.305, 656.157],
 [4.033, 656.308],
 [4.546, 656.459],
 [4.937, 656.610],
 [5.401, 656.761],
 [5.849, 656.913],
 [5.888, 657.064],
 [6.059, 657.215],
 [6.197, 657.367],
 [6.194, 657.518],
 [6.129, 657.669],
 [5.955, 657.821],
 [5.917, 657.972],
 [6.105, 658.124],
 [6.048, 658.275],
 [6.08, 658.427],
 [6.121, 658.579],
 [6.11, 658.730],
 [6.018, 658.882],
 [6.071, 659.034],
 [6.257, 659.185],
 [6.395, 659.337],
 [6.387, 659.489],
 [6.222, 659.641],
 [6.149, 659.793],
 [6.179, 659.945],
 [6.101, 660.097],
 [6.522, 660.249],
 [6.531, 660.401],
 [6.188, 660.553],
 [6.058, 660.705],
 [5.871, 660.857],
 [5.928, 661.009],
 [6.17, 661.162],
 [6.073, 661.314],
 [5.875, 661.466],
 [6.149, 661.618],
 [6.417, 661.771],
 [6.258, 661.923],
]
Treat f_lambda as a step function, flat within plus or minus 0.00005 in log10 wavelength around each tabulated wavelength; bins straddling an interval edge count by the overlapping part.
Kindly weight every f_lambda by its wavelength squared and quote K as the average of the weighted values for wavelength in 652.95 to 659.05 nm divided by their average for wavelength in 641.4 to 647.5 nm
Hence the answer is 0.94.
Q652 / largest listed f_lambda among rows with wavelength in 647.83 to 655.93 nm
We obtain 6.587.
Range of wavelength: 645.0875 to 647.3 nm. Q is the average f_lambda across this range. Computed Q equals 6.4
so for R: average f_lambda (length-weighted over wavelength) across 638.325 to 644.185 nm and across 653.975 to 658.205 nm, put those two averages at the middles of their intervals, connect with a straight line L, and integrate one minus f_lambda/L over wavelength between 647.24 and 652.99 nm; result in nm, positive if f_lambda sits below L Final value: -0.27 nm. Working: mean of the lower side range 6.47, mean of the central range 6.31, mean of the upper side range 5.73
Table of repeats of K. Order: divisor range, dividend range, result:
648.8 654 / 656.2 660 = 0.96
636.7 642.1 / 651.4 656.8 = 0.96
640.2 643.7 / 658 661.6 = 1.01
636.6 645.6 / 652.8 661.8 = 0.97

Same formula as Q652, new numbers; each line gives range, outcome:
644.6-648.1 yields 6.71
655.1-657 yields 5.936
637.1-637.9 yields 6.627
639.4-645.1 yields 6.775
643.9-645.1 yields 6.583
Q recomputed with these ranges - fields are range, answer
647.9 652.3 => 6.26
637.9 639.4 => 6.52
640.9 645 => 6.47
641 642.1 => 6.38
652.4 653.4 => 6.37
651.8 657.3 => 5.9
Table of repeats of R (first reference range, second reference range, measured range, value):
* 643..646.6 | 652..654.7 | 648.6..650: 0.02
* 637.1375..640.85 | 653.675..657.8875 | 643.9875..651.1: -0.34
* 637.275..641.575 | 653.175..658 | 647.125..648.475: -0.08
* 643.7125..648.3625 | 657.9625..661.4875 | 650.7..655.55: 0.08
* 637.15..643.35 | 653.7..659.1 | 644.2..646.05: -0.06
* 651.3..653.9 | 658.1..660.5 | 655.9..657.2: 0.25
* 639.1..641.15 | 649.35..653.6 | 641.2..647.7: -0.07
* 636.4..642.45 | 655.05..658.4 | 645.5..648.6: -0.18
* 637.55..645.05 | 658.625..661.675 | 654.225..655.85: 0.06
